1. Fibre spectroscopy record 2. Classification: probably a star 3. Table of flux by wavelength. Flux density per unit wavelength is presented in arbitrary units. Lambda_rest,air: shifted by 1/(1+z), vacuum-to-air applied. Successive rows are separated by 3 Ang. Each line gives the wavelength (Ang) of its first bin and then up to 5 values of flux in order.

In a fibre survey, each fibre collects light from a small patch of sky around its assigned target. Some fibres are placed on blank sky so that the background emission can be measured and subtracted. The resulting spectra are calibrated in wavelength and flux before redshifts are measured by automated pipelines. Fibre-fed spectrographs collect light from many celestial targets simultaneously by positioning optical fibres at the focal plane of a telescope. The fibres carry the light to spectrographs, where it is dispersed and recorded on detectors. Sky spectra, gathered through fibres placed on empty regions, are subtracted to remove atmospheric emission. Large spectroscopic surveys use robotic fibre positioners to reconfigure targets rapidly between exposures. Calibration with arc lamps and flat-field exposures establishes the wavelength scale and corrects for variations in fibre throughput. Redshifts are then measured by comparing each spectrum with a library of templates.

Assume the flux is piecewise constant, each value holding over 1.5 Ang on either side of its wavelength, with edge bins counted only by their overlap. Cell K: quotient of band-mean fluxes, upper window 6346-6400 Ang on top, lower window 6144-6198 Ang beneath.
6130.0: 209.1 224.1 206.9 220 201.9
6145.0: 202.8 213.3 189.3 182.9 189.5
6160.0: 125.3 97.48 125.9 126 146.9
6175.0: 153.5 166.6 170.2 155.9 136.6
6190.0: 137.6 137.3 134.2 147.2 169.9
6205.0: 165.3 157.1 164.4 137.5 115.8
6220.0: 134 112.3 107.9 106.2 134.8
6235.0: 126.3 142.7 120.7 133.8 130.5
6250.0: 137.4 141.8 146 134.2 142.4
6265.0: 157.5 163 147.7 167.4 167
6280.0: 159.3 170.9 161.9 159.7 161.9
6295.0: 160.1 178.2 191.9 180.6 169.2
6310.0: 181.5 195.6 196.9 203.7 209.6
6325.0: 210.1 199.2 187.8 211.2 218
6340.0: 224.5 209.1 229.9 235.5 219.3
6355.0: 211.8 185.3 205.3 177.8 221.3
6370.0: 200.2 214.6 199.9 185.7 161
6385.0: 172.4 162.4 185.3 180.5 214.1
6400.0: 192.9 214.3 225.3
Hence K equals 1.3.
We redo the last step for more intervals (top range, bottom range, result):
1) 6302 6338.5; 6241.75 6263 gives 1.43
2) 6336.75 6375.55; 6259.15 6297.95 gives 1.32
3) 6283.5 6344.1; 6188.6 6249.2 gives 1.40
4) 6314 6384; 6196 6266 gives 1.49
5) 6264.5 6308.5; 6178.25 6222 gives 1.13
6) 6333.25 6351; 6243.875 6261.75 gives 1.61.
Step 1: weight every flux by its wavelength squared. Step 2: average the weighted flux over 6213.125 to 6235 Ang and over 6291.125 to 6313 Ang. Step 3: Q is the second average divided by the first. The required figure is 1.50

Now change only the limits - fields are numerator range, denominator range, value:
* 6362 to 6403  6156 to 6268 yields 1.44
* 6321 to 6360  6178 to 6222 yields 1.50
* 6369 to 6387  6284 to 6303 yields 1.14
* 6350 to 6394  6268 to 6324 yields 1.12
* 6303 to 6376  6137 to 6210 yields 1.34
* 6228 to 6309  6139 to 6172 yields 0.95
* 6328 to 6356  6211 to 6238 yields 1.78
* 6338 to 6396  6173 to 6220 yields 1.41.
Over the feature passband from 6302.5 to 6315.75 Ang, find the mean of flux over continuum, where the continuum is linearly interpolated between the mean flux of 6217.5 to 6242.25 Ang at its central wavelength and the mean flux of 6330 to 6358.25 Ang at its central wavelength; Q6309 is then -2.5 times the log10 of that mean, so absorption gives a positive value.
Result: 0.02 mag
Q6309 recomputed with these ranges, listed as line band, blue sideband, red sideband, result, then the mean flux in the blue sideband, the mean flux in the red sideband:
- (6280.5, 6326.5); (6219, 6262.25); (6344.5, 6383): -0.08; 130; 204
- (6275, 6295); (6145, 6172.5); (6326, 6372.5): 0.18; 158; 209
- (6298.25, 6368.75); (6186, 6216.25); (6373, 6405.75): -0.15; 148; 190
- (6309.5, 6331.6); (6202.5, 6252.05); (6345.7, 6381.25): -0.09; 134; 205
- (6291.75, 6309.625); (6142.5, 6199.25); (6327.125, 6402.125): 0.06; 156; 200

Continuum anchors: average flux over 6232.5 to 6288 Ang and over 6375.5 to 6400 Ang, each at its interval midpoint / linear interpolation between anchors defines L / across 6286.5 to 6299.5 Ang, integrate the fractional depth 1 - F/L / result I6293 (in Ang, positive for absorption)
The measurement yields -0.7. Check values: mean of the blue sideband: 147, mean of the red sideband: 183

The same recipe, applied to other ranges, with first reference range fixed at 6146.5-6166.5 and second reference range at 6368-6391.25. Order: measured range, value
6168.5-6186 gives 1.1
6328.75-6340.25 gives -1.7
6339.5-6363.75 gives -4.0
